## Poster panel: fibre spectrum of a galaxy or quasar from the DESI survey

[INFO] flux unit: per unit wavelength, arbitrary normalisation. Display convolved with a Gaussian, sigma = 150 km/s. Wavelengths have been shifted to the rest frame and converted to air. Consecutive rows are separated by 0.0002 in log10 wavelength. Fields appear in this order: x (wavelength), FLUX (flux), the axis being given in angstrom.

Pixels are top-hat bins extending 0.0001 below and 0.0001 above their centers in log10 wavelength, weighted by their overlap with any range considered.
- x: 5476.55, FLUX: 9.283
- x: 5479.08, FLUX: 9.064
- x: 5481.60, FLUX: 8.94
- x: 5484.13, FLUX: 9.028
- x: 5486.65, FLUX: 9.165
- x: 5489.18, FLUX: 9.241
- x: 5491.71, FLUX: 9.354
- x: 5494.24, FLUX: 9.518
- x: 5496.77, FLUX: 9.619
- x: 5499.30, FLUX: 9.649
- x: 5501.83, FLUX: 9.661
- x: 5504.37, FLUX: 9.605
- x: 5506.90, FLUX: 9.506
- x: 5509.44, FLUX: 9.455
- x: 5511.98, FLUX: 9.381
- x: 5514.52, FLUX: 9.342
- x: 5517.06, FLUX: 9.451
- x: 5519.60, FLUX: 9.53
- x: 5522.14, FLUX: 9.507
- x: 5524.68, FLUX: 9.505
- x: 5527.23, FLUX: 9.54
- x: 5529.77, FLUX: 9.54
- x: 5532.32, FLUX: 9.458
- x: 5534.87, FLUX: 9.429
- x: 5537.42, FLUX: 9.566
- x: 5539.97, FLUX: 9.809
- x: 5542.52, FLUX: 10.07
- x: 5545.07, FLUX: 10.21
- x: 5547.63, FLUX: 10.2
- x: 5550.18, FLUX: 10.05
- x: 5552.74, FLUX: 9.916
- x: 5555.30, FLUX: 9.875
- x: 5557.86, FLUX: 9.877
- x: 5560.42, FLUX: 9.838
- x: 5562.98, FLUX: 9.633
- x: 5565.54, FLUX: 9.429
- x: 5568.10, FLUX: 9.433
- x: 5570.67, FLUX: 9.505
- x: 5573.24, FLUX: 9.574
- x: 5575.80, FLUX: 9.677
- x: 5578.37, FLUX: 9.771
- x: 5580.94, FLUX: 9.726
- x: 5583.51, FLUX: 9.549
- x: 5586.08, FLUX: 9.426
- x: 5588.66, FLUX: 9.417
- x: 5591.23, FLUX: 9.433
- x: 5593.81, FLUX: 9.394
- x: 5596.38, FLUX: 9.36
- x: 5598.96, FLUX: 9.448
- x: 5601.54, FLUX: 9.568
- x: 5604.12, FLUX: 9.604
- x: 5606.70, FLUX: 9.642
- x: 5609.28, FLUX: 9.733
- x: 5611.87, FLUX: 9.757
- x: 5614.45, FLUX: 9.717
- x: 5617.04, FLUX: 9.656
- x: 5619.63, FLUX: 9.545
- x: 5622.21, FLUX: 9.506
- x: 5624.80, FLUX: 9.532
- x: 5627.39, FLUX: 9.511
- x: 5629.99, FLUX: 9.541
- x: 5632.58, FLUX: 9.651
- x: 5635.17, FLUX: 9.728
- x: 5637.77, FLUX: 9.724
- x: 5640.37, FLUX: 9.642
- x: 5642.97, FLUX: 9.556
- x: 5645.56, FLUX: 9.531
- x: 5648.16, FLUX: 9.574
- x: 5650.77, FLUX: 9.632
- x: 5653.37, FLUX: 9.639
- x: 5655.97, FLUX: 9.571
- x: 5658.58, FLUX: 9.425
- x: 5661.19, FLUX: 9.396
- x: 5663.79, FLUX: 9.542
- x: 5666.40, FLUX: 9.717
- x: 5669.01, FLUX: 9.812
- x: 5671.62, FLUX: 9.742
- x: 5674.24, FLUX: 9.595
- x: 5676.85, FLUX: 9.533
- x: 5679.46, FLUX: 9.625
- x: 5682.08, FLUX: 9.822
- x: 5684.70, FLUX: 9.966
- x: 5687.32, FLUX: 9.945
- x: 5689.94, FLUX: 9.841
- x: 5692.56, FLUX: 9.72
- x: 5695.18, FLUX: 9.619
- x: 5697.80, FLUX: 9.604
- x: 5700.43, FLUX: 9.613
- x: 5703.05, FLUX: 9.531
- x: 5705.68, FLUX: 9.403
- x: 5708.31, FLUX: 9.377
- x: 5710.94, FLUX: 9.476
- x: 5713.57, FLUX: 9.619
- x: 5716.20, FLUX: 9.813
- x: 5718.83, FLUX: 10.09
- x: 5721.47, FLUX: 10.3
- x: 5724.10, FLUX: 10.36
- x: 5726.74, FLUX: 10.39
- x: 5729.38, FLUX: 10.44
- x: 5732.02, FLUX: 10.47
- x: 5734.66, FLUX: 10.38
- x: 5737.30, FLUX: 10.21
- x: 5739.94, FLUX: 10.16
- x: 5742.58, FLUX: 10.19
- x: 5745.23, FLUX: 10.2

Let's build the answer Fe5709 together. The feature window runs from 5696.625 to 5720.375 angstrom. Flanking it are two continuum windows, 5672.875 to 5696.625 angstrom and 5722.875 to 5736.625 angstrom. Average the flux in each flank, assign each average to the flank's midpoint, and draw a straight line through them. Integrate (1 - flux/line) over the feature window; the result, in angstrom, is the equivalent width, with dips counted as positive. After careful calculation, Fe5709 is 1.1 angstrom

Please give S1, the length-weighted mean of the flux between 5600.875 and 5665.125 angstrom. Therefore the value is 9.6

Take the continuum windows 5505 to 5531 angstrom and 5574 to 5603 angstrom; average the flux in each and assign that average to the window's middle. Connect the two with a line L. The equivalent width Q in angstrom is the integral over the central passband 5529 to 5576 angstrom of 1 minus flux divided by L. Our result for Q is -1.2 angstrom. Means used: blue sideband 9.48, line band 9.74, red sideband 9.53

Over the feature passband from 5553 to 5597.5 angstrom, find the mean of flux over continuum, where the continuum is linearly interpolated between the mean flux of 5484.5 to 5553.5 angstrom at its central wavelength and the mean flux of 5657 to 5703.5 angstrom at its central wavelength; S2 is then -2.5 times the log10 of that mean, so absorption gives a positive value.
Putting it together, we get 0.00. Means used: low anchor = 9.59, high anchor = 9.67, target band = 9.59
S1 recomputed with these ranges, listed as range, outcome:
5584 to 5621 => 9.55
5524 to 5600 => 9.66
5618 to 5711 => 9.62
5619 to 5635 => 9.57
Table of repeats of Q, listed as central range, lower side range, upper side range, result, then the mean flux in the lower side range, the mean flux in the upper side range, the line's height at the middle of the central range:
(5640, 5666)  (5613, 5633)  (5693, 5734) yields 0.34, 9.58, 9.88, 9.68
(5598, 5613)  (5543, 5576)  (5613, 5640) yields 0.07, 9.8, 9.61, 9.67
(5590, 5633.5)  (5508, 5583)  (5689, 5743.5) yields 0.91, 9.66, 9.93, 9.77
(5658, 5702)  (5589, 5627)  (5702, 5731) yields 0.47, 9.56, 9.9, 9.78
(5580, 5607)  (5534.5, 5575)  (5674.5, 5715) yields 0.68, 9.78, 9.65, 9.75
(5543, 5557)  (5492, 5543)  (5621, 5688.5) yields -0.70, 9.55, 9.63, 9.57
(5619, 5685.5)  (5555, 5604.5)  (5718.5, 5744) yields 2.05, 9.57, 10.3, 9.92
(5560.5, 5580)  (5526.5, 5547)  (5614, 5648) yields 0.17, 9.72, 9.6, 9.68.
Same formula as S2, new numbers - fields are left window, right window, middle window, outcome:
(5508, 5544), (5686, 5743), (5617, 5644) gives 0.018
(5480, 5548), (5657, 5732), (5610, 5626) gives 0.005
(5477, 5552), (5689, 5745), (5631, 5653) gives 0.018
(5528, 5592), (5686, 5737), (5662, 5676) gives 0.019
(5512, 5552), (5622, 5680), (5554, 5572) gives 0.000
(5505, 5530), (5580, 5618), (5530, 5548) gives -0.032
